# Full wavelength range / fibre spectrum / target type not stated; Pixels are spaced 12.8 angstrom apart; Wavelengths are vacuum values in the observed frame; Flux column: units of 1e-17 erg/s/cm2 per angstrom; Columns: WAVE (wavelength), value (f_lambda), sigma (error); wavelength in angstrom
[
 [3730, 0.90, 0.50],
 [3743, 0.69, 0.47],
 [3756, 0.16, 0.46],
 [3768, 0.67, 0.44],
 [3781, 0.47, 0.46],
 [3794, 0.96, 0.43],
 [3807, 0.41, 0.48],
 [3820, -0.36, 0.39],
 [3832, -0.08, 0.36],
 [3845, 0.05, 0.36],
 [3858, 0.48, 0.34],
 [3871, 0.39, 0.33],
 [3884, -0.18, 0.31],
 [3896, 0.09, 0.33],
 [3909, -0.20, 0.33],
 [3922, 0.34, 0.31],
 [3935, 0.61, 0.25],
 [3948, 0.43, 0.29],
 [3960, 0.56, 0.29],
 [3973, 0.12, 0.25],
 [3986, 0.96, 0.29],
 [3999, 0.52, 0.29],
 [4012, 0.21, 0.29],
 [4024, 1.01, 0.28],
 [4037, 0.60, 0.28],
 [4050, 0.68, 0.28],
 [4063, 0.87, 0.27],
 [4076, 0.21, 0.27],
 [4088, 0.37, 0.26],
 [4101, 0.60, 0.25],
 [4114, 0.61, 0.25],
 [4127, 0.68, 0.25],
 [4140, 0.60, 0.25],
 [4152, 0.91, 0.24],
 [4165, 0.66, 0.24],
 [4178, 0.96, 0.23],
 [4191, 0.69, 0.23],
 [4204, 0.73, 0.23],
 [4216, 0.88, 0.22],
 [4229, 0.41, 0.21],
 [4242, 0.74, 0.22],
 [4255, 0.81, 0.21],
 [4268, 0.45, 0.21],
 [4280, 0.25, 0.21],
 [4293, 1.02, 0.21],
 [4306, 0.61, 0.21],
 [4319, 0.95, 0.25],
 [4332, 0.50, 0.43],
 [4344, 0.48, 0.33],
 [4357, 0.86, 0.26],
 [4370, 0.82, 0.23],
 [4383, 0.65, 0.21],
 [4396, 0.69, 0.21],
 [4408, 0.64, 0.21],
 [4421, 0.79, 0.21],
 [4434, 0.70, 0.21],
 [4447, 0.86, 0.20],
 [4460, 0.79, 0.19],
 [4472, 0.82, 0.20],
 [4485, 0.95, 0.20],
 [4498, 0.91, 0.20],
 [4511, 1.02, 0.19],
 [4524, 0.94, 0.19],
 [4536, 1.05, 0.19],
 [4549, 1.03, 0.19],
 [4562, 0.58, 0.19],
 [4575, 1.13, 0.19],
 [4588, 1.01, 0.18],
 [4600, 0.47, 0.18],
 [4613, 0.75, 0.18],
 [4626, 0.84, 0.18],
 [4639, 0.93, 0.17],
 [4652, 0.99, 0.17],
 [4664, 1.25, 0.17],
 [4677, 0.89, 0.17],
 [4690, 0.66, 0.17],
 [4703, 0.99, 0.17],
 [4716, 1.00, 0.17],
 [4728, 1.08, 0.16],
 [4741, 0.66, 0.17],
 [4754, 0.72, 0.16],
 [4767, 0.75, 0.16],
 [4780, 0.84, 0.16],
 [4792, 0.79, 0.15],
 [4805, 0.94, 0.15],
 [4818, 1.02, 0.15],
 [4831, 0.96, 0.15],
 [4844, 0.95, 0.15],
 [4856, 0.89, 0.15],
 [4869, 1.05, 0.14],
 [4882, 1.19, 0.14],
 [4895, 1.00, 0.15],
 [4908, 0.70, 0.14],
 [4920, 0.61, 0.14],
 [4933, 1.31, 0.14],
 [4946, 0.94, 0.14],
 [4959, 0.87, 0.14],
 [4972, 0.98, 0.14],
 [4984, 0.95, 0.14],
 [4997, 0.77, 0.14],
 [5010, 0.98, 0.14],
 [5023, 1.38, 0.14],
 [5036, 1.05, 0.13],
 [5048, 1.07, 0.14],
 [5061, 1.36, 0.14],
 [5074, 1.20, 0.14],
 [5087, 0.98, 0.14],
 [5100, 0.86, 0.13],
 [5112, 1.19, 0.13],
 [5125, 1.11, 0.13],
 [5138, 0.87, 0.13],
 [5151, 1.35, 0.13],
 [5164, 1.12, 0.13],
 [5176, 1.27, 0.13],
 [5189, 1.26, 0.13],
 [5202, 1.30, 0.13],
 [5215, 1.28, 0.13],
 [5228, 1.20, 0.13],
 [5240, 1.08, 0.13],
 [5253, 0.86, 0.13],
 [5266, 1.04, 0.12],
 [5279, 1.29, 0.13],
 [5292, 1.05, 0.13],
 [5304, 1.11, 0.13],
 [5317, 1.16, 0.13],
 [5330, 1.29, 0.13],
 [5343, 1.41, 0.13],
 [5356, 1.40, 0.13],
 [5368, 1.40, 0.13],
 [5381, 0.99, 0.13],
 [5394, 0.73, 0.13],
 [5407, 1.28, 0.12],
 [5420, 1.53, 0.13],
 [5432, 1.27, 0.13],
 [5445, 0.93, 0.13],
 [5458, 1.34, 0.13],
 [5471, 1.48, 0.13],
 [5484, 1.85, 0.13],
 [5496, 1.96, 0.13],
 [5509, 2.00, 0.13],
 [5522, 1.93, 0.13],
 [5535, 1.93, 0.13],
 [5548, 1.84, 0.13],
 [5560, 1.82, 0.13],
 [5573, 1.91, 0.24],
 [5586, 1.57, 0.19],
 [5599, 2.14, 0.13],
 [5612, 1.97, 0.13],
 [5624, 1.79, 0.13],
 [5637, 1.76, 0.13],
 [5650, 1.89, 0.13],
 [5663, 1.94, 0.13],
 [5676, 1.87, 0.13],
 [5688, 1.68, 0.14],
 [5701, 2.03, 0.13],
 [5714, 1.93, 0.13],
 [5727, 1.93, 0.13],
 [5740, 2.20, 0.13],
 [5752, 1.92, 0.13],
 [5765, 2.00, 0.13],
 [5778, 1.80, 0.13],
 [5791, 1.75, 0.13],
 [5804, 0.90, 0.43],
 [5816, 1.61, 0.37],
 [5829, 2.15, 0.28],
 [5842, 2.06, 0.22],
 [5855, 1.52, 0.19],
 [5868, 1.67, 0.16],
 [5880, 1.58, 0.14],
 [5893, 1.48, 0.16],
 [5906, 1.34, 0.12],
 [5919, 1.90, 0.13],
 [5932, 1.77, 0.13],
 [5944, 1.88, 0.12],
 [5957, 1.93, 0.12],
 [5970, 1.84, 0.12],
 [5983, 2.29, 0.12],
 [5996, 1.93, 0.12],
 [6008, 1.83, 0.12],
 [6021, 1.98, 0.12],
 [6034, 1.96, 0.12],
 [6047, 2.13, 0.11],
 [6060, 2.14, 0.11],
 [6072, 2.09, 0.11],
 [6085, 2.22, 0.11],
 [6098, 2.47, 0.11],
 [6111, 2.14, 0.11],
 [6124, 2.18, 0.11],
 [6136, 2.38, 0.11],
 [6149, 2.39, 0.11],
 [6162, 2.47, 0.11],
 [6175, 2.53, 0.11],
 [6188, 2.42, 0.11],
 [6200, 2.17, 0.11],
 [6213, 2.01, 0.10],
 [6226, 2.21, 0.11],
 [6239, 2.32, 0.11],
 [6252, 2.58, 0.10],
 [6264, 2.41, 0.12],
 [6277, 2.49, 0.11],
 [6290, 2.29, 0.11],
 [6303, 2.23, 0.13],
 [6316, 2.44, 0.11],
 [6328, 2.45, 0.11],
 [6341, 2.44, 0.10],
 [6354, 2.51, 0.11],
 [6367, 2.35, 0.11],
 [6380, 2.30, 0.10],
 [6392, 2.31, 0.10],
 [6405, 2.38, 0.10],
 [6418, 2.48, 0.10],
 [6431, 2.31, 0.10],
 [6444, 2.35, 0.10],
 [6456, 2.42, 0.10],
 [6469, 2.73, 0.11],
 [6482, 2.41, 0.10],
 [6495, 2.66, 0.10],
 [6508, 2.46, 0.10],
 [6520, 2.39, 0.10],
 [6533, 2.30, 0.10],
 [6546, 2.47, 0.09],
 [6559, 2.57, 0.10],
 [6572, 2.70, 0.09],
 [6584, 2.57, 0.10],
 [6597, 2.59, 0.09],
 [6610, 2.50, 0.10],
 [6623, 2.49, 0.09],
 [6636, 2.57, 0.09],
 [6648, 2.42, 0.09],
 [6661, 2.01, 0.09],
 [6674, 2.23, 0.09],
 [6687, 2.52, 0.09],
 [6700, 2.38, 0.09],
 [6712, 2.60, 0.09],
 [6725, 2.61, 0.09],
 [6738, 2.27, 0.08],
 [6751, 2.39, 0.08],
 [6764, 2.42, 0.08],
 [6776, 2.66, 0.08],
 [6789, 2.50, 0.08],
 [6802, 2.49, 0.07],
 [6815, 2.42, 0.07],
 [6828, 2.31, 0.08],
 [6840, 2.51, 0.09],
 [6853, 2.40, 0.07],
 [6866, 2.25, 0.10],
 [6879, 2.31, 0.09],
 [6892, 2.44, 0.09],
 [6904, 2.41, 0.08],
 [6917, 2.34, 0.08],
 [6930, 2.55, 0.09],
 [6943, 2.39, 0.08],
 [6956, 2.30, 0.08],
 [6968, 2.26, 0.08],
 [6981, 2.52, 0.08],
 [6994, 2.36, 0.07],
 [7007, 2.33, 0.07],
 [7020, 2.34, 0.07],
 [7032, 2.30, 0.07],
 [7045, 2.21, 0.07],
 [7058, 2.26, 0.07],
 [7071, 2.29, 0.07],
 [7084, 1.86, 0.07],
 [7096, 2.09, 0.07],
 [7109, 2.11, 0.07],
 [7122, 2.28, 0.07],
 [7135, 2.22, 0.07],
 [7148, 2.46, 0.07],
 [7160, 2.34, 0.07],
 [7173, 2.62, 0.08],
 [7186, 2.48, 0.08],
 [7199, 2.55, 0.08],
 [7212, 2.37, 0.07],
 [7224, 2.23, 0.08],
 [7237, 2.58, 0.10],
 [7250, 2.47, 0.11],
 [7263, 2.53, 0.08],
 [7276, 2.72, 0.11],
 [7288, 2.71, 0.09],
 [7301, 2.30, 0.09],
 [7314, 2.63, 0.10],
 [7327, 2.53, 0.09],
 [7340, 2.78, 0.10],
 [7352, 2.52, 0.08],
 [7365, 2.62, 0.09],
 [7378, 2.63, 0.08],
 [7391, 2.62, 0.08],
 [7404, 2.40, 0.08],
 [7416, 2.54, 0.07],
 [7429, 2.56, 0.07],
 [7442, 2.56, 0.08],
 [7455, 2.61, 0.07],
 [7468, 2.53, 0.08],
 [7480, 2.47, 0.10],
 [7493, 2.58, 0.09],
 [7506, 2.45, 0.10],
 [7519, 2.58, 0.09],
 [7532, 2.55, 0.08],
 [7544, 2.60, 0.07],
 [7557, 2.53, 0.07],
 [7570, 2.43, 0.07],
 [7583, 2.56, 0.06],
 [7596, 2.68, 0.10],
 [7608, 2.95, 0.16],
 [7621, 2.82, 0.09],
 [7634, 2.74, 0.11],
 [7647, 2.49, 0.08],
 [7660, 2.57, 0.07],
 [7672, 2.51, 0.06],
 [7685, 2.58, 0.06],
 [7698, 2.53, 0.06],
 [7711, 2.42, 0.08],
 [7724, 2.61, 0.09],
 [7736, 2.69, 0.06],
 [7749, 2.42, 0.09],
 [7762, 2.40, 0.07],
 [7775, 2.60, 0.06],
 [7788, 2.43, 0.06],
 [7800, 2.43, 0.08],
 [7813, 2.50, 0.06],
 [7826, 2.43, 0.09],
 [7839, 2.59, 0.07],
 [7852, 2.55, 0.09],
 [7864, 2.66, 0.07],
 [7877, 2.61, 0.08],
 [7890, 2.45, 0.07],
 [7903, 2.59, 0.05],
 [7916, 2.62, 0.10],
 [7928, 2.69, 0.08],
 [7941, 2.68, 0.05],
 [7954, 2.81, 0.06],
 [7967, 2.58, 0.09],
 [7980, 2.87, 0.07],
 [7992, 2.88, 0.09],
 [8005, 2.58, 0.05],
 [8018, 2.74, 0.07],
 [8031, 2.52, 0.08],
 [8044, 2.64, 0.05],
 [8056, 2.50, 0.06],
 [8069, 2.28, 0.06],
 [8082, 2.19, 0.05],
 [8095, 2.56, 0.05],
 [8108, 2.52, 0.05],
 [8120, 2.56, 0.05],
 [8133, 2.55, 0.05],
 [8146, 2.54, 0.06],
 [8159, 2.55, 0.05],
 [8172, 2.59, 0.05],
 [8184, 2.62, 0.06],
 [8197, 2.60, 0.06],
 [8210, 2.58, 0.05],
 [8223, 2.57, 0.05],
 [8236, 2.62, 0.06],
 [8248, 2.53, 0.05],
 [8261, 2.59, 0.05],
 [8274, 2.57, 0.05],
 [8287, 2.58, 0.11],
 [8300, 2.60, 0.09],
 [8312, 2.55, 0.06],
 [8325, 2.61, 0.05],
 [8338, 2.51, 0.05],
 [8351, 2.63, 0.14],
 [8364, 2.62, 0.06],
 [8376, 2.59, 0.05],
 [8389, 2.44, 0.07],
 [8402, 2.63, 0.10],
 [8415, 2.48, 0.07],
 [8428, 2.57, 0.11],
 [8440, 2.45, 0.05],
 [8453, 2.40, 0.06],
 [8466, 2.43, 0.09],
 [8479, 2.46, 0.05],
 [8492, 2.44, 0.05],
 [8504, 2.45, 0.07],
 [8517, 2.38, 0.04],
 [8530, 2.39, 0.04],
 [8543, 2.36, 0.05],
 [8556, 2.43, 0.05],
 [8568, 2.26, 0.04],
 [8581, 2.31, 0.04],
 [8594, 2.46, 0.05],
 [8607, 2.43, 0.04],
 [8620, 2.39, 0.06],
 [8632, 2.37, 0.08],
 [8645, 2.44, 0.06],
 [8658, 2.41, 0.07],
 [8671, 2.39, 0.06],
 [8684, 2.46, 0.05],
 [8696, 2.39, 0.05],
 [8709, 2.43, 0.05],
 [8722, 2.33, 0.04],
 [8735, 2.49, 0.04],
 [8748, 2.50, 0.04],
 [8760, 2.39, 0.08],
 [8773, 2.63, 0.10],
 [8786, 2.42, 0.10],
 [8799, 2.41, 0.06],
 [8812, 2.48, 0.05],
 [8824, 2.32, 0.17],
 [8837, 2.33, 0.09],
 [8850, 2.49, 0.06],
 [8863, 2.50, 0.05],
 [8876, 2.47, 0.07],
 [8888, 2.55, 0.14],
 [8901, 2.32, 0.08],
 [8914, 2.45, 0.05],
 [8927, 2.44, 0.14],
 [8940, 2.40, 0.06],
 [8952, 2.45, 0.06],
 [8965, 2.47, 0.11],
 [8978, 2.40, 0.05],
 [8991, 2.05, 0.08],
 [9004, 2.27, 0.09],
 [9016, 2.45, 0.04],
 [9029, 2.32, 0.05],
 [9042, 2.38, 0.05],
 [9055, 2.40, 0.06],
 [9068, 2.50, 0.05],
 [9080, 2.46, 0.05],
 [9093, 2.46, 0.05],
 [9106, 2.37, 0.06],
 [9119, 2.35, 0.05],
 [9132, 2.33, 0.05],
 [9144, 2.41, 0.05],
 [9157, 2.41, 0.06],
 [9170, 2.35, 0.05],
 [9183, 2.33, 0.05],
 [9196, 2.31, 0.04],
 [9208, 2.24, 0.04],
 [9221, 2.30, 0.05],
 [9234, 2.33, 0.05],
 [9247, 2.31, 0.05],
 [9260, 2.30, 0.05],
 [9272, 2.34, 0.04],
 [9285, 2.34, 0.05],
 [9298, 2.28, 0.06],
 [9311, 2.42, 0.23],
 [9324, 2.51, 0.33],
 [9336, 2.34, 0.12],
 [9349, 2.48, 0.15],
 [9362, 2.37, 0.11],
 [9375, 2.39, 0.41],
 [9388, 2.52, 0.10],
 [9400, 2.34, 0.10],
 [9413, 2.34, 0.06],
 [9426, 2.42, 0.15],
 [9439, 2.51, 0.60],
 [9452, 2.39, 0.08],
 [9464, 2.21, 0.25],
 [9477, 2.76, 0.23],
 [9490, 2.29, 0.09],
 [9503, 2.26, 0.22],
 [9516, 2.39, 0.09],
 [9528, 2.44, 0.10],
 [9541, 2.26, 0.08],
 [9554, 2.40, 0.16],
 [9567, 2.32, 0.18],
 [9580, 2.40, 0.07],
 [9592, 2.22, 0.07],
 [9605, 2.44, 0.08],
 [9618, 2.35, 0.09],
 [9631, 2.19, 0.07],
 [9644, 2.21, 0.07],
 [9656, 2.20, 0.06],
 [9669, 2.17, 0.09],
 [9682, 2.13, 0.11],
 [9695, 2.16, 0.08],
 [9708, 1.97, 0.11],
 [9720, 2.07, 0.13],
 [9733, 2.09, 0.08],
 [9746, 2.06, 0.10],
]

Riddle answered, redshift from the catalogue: 0.370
